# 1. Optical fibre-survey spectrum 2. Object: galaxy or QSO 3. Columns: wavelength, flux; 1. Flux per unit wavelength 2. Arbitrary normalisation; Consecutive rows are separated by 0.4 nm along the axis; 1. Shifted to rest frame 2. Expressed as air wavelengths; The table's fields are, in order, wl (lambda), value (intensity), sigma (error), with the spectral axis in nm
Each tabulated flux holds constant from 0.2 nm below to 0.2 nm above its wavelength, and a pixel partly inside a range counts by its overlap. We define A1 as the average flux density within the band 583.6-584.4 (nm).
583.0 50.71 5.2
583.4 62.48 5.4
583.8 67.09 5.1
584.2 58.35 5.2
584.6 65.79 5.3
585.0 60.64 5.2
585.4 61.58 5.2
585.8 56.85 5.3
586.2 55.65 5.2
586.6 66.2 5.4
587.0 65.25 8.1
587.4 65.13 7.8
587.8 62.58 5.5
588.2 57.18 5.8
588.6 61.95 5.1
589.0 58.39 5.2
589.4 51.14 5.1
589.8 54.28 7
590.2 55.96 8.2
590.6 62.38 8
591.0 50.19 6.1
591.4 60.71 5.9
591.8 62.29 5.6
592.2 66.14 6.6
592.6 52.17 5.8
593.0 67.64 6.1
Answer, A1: 62.7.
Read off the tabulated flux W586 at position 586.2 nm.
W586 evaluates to 55.65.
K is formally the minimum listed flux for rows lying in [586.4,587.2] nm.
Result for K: 65.25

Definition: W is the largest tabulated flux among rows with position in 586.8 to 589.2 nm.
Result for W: 65.25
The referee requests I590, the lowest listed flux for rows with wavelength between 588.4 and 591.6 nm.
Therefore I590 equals 50.19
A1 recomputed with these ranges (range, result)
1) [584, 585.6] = 61.6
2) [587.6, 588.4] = 59.9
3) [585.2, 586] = 59.2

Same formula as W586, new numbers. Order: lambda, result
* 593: 67.64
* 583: 50.71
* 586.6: 66.2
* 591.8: 62.29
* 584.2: 58.35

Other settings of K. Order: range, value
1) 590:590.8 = 55.96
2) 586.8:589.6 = 51.14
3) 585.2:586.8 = 55.65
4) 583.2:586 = 56.85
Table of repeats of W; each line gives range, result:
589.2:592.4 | 66.14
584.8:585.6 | 61.58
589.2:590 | 54.28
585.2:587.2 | 66.2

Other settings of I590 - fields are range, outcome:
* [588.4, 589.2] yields 58.39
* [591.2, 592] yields 60.71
